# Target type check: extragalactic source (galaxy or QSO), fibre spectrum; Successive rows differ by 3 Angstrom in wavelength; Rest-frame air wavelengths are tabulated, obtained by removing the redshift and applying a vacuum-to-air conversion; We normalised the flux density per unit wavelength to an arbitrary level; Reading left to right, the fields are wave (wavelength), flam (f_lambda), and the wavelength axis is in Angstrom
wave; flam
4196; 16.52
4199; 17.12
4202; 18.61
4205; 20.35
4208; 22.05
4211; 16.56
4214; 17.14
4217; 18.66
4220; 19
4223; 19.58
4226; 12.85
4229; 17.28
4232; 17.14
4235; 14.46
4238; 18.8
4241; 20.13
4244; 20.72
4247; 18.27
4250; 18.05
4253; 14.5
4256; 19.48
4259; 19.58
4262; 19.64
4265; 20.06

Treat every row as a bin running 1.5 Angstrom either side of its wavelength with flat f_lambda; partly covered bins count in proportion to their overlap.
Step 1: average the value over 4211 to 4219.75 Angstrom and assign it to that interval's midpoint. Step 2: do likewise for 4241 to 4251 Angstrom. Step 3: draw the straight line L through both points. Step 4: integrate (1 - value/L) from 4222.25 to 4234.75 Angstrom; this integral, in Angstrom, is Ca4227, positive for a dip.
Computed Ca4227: 1.4 Angstrom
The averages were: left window 17.8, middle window 16.3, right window 19.2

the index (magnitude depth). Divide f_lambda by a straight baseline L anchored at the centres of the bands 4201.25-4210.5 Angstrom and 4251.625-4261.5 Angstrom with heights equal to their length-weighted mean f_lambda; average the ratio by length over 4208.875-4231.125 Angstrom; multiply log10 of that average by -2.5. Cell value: 0.12 mag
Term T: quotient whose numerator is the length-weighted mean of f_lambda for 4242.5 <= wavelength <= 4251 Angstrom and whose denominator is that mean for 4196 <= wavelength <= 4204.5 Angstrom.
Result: 1.06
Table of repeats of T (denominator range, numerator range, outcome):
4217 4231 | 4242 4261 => 1.07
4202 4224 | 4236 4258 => 0.97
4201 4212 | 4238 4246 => 1.02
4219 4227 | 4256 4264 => 1.13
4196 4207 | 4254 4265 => 1.05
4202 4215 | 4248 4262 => 0.95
